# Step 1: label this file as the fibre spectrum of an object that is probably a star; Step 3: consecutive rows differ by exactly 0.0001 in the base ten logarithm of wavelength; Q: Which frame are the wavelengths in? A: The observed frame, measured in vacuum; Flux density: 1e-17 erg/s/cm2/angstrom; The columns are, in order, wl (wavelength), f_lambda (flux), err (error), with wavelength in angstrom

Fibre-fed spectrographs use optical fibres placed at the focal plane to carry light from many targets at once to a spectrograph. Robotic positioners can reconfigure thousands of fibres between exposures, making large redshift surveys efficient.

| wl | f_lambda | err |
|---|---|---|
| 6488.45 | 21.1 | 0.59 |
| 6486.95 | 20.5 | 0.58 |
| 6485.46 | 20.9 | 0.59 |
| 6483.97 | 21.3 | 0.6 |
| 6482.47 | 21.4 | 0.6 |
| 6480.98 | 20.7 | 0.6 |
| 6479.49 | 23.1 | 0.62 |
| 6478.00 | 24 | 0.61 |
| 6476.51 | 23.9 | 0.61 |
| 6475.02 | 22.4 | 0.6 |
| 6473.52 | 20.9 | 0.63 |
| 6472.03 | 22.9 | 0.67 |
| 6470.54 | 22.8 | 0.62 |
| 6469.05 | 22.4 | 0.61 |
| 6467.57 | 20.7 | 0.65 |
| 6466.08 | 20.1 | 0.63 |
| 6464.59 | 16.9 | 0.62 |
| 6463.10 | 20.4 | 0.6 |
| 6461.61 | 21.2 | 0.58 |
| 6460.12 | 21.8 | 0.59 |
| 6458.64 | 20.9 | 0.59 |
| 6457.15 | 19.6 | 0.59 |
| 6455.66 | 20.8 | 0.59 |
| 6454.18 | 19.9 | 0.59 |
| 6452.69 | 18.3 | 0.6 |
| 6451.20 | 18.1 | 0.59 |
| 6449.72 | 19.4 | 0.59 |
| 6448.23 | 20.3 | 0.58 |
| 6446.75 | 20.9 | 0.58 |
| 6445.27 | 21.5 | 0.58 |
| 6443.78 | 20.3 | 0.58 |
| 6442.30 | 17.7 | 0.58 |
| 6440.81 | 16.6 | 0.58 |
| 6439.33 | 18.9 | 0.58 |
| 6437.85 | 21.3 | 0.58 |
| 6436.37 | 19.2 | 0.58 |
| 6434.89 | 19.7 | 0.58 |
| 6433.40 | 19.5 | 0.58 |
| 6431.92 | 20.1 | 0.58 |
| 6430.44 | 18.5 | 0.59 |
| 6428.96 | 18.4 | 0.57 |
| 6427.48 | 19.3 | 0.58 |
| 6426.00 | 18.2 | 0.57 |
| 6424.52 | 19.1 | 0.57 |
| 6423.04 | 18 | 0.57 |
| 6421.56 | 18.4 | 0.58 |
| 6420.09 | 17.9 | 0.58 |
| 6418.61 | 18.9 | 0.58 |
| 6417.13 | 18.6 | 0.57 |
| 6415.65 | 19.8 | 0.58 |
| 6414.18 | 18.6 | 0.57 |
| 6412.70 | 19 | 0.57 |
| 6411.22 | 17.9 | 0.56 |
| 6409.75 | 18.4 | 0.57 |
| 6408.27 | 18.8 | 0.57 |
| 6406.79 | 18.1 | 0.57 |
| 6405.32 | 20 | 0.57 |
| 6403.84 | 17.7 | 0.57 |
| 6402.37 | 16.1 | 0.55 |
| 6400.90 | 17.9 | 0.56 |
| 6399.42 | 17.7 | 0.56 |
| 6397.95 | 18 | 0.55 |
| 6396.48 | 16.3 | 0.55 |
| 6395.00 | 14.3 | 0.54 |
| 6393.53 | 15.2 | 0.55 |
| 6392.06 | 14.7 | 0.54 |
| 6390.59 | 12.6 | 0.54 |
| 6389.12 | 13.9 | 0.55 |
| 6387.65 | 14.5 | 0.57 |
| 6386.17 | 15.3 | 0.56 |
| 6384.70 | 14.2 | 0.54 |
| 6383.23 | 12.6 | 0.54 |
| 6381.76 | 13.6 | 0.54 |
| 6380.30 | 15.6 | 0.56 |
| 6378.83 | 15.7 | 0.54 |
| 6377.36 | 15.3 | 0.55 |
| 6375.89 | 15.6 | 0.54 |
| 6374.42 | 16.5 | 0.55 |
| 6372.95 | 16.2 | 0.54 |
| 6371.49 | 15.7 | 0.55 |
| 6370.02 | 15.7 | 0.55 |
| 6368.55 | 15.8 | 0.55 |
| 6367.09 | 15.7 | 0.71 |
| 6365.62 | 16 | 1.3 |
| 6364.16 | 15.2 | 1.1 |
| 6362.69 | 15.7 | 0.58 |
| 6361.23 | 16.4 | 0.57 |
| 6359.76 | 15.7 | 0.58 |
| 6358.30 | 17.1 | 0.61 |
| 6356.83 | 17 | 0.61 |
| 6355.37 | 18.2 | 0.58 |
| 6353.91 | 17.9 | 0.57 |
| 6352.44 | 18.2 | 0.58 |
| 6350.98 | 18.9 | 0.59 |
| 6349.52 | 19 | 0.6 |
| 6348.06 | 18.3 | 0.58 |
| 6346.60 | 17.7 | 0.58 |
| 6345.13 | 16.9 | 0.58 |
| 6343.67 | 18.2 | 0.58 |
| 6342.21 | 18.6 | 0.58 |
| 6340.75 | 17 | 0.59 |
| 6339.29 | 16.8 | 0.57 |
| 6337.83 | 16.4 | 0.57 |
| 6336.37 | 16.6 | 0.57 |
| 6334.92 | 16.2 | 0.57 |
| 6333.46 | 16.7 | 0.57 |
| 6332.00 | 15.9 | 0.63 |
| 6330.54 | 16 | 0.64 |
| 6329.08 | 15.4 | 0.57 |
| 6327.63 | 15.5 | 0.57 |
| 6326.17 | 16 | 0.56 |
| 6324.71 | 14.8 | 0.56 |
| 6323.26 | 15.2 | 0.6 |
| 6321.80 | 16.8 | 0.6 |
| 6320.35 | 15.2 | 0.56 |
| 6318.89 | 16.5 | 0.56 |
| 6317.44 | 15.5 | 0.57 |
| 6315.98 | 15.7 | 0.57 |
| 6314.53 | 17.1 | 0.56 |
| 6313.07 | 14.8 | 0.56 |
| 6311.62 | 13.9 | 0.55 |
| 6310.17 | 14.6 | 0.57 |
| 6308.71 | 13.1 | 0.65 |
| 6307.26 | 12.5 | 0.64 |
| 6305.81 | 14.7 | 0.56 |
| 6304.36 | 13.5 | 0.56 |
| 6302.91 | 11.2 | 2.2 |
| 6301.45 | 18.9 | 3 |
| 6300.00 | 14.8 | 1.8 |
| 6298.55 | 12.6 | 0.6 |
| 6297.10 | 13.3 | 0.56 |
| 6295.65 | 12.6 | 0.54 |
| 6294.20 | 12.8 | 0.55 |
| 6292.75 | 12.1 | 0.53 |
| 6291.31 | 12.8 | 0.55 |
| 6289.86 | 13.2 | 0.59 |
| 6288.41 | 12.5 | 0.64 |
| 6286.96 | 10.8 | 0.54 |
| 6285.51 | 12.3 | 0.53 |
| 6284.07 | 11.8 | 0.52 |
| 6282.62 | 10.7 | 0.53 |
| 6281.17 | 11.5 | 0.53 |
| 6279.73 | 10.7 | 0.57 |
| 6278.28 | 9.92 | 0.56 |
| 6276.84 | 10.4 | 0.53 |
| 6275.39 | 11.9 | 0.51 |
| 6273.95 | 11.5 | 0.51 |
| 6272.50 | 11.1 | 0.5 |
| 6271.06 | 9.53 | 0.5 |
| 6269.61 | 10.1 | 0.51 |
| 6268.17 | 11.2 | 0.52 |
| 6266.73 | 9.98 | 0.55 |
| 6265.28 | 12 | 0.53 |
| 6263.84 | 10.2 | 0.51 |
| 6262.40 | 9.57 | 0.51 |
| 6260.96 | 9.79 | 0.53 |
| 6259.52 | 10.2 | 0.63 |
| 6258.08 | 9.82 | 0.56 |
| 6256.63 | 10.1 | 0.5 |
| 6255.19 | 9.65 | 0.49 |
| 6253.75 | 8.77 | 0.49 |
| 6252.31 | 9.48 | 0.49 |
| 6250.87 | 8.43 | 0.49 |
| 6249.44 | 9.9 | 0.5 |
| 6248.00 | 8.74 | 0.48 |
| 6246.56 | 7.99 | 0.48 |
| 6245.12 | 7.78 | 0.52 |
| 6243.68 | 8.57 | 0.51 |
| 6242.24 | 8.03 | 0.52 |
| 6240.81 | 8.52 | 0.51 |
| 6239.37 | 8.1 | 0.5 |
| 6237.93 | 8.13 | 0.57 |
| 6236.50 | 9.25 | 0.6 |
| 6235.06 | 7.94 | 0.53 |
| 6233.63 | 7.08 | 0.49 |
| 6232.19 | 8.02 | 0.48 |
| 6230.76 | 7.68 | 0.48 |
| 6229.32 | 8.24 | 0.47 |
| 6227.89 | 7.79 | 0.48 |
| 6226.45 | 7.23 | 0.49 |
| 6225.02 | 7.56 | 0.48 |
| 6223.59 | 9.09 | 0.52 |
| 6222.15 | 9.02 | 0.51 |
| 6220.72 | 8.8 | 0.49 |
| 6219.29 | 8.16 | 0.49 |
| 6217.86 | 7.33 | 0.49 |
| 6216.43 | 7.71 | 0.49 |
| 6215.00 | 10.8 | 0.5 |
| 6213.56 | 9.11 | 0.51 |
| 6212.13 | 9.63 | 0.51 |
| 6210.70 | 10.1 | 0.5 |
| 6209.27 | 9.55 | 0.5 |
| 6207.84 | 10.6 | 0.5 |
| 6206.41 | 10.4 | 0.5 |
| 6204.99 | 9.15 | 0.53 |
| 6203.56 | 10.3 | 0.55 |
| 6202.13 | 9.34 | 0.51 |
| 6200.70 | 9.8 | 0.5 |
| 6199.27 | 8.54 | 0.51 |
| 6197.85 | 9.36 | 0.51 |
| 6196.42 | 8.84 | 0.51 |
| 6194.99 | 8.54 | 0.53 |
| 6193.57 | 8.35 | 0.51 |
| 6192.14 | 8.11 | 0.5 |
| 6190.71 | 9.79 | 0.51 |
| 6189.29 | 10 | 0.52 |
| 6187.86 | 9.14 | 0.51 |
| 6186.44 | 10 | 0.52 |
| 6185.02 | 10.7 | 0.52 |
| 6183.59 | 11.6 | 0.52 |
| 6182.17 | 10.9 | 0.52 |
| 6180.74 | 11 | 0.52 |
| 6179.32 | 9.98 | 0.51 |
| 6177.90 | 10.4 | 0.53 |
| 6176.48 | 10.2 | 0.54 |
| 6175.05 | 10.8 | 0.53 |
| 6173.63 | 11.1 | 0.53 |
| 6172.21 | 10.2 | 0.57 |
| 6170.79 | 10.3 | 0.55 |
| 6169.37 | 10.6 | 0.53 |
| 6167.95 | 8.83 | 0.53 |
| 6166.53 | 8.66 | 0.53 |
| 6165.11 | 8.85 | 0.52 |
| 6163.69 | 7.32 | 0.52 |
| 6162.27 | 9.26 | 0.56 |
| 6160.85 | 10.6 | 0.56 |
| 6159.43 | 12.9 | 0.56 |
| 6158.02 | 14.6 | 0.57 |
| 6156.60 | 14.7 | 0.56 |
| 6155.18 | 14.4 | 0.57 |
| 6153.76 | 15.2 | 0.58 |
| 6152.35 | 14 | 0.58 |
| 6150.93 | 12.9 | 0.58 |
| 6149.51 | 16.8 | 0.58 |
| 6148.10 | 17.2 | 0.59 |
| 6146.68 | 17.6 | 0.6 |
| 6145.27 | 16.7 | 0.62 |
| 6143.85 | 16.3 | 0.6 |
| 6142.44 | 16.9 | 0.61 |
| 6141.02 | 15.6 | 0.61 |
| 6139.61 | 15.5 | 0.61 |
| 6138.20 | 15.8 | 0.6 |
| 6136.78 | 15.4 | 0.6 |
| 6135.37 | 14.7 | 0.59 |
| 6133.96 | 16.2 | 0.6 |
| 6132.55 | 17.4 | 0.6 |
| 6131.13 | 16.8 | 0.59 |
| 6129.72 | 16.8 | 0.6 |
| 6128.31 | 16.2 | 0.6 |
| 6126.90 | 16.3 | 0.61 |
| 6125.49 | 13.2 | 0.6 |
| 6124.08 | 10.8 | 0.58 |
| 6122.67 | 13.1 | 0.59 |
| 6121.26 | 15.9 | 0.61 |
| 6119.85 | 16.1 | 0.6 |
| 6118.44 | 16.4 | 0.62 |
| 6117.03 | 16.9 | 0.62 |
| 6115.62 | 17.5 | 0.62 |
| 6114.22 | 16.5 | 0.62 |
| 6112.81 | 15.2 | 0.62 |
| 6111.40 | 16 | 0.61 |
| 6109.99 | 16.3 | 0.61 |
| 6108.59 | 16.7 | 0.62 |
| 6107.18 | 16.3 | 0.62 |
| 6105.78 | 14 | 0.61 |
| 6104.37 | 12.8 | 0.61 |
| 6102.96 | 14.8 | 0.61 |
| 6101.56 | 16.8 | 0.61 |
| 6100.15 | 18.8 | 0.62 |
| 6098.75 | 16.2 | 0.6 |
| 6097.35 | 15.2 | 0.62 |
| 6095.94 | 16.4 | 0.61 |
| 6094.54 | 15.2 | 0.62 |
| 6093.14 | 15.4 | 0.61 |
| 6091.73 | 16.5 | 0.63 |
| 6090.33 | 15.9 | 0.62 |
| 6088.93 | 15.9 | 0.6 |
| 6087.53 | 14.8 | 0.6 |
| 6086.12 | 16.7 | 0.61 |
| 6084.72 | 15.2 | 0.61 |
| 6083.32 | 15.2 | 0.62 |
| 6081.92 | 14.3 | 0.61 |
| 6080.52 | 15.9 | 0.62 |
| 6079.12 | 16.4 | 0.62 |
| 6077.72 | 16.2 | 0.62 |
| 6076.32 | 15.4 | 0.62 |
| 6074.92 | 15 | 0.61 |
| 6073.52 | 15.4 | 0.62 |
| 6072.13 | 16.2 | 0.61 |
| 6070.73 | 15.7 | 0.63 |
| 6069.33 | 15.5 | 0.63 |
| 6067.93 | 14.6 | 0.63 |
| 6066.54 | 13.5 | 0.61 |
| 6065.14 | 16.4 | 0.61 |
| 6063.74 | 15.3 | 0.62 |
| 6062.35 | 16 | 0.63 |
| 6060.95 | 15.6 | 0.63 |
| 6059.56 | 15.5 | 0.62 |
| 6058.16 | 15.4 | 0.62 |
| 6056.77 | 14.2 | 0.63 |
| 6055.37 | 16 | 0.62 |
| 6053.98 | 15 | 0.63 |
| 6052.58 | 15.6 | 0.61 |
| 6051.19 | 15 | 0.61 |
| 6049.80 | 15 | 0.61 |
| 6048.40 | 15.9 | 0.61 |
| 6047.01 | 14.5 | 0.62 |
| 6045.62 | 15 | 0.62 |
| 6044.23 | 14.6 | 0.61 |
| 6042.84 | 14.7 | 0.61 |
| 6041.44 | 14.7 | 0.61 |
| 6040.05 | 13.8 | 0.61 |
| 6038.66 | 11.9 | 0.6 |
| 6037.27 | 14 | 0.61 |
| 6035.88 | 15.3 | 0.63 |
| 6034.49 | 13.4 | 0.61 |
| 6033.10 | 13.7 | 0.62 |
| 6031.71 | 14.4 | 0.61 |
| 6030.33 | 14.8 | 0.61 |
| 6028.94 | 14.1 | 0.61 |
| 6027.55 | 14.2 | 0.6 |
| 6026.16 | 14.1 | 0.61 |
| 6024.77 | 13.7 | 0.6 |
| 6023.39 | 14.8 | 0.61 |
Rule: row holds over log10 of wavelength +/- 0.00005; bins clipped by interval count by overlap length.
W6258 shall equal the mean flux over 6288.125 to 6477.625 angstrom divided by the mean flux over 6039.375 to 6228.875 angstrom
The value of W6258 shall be 1.3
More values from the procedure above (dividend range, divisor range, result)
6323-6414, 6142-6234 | 1.56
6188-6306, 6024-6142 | 0.65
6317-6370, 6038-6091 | 1.09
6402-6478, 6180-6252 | 2.19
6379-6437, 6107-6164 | 1.14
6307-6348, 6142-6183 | 1.29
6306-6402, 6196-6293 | 1.66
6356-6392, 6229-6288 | 1.58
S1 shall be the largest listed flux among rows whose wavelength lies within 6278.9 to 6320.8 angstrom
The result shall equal 18.9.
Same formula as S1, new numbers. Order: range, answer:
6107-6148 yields 17.6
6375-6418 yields 20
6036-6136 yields 18.8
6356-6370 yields 17.1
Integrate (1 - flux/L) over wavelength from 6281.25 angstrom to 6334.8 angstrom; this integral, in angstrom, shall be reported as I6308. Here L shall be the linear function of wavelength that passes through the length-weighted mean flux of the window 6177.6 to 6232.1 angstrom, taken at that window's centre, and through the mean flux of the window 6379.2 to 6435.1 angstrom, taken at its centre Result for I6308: -3.44 angstrom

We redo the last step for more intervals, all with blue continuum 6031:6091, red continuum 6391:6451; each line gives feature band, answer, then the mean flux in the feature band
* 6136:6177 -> 7.4 angstrom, 13.1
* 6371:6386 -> 2.5 angstrom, 15.1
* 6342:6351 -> -0.2 angstrom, 18.2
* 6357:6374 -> 1.9 angstrom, 16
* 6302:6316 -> 2.7 angstrom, 14.1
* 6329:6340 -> 0.8 angstrom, 16.3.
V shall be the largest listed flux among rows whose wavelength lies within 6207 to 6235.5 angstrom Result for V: 10.8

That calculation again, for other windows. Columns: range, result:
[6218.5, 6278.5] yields 12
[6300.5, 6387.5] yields 19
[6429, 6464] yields 21.8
